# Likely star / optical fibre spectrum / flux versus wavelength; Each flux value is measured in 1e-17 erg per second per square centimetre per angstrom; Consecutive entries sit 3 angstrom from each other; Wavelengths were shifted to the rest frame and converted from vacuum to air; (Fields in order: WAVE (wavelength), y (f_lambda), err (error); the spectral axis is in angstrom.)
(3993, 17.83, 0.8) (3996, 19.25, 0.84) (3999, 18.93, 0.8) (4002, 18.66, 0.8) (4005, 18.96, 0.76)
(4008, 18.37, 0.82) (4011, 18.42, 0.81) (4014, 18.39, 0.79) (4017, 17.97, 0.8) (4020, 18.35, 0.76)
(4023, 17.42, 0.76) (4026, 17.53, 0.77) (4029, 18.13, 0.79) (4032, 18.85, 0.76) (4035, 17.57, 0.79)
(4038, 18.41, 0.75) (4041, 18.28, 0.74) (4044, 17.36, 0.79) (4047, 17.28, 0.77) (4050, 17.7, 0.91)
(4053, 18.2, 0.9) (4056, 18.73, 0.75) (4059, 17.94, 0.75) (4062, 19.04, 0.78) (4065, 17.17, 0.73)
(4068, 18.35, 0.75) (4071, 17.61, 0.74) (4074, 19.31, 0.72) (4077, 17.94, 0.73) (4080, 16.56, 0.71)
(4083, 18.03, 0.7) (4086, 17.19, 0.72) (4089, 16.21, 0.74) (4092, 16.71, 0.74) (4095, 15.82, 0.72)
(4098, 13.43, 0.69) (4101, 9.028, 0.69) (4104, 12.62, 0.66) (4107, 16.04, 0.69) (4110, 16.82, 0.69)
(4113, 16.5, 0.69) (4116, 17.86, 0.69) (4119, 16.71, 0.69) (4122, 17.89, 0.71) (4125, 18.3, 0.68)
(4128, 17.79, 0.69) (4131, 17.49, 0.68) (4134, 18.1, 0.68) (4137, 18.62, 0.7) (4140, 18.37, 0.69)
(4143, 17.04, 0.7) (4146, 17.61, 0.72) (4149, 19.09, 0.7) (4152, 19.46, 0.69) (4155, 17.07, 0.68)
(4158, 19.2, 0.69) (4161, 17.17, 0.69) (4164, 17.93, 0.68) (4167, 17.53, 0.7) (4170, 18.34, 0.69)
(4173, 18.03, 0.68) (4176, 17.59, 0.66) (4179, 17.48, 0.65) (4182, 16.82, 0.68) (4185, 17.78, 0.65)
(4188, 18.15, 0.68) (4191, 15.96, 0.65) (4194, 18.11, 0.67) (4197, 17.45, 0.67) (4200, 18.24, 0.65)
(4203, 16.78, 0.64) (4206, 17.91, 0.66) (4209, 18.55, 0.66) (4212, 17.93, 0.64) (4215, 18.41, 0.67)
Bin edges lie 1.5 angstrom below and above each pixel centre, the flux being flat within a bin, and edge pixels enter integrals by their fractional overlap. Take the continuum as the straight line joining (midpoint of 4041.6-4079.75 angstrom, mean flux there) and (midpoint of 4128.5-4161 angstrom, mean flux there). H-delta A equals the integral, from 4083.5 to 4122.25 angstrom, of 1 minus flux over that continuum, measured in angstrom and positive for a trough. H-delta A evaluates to 5.3 angstrom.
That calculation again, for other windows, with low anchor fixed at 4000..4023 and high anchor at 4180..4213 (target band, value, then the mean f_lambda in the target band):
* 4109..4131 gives 0.61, 17.4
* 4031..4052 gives 0.41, 17.9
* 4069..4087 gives 0.30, 17.8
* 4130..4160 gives -0.64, 18.2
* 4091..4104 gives 3.26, 13.5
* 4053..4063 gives -0.16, 18.5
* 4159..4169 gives 0.04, 17.7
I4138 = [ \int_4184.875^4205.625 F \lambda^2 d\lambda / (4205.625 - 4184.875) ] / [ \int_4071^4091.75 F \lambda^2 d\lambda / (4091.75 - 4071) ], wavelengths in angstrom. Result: 1.06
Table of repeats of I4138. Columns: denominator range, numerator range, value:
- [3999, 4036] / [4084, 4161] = 0.97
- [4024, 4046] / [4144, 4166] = 1.07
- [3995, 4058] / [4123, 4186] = 1.05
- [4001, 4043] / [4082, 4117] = 0.88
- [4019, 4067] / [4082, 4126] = 0.91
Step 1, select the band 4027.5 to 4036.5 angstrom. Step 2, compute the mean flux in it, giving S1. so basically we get 18.2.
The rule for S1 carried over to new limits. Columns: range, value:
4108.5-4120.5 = 17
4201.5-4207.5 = 17.3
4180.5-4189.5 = 17.6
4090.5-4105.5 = 13.5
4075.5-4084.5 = 17.5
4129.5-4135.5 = 17.8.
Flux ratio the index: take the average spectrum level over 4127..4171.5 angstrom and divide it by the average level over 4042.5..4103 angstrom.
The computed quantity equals 1.1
